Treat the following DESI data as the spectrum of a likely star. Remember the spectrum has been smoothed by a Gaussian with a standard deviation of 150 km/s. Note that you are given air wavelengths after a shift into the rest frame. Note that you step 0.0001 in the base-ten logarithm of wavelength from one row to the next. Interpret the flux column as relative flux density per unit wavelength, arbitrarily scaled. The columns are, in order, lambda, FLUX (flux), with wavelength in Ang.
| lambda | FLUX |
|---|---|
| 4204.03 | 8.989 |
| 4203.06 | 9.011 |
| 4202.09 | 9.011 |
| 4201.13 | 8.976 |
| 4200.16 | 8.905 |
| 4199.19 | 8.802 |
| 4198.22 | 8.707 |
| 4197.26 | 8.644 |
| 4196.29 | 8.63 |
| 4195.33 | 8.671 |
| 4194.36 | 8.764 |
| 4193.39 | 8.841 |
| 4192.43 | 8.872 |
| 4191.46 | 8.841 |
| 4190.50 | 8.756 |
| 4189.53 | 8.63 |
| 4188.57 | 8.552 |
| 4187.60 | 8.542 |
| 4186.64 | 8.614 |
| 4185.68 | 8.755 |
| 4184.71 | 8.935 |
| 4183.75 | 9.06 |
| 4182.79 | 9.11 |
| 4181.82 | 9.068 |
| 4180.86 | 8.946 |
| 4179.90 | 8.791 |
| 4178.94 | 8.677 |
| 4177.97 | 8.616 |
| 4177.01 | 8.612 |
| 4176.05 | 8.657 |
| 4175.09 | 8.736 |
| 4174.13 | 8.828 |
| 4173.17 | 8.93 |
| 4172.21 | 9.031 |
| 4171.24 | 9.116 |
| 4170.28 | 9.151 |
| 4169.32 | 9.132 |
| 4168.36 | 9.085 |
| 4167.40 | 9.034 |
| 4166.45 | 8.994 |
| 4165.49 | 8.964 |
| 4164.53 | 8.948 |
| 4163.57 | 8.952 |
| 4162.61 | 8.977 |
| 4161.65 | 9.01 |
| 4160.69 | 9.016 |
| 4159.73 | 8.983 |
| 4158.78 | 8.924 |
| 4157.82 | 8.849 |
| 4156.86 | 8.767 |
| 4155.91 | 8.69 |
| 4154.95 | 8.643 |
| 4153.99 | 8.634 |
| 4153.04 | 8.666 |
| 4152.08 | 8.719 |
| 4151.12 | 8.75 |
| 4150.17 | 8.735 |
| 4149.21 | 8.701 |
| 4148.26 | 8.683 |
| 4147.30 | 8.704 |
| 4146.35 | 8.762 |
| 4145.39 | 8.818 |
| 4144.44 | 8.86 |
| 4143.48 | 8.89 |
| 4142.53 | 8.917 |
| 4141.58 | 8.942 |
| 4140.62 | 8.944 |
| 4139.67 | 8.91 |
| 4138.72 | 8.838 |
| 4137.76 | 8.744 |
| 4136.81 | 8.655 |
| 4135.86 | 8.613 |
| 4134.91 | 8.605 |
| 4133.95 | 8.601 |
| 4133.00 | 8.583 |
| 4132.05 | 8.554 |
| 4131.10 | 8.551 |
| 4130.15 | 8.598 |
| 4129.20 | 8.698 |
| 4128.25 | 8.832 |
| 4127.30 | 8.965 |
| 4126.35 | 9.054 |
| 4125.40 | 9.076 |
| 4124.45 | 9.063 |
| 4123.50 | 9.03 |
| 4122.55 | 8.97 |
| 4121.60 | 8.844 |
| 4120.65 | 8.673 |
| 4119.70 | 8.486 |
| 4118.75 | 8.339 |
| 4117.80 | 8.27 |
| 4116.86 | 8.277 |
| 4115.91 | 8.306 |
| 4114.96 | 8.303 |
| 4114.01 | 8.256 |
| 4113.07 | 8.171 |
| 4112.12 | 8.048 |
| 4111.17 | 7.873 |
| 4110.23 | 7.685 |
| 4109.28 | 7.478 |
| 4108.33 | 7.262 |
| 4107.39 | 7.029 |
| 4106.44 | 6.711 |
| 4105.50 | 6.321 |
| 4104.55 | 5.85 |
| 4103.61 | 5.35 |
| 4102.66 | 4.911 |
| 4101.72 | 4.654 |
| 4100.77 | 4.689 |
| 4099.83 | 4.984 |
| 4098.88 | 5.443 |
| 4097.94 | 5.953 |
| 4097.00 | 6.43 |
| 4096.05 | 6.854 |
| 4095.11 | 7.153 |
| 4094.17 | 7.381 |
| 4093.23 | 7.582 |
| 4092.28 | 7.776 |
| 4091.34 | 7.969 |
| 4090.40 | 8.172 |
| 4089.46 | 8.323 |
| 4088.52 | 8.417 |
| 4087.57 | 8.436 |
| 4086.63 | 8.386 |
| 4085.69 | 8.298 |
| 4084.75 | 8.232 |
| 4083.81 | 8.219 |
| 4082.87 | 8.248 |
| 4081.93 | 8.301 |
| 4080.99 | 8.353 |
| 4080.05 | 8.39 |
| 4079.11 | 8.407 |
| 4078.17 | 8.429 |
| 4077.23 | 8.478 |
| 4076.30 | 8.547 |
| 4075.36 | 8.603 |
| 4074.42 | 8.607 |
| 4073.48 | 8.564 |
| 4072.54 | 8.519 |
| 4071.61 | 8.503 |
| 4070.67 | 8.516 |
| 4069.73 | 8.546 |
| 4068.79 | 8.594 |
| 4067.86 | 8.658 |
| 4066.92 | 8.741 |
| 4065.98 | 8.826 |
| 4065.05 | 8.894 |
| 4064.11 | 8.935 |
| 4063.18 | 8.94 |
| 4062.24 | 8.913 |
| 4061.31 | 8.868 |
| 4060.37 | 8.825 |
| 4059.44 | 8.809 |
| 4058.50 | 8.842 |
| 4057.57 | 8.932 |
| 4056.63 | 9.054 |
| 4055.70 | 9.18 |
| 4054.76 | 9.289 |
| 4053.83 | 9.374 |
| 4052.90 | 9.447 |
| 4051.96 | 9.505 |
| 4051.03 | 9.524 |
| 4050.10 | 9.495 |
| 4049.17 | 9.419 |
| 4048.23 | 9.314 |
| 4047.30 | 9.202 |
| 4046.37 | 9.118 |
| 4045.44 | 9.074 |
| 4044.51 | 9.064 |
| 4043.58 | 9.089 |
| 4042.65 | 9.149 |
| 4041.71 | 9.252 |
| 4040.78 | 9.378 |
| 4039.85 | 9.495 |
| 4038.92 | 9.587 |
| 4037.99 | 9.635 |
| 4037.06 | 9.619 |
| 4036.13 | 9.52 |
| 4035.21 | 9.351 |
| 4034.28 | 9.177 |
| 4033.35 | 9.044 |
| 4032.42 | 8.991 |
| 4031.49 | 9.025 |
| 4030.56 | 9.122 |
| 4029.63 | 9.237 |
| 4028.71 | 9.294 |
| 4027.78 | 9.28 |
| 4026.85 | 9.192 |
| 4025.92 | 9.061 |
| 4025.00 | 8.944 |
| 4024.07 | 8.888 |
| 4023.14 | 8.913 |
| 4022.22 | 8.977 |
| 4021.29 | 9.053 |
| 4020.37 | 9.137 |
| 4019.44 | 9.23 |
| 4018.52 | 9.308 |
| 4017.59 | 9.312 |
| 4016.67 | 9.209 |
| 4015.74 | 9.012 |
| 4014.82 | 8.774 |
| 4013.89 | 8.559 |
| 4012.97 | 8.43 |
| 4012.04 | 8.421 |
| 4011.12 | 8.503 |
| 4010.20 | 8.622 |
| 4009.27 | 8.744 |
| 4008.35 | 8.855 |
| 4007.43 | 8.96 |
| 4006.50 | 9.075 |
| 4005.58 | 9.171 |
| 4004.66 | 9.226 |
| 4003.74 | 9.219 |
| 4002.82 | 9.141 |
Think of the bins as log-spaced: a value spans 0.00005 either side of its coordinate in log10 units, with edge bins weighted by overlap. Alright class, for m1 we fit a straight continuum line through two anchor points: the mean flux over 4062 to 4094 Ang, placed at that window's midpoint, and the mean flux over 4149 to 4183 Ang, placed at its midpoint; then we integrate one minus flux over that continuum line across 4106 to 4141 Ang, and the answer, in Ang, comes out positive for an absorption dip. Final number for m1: 0.9 Ang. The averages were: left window 8.44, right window 8.87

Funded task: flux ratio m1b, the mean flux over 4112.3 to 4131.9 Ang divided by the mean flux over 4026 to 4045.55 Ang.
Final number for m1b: 0.9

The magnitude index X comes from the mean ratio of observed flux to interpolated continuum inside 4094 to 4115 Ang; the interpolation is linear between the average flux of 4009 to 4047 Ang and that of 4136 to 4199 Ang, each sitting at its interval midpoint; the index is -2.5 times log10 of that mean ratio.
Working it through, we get 0.33 mag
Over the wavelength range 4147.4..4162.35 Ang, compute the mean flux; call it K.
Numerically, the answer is 8.78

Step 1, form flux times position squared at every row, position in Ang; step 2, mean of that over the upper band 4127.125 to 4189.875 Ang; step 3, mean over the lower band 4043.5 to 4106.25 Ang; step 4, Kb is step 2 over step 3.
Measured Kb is 1.13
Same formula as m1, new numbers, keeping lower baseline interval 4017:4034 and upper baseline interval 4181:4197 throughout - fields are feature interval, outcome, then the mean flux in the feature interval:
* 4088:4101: 2.89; 6.98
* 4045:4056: -0.32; 9.33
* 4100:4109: 3.10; 5.87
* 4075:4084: 0.61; 8.4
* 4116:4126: 0.26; 8.69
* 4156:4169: -0.17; 8.96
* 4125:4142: 0.26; 8.76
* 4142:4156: 0.19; 8.75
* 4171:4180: 0.03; 8.78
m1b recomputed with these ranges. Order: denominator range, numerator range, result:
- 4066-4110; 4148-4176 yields 1.18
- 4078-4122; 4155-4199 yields 1.18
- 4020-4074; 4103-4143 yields 0.91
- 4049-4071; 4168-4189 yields 0.98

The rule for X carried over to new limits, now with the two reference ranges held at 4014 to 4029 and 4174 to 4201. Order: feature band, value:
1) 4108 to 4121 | 0.10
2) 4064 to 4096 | 0.08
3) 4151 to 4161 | 0.01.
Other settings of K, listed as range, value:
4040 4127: 8.22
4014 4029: 9.08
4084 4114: 7.06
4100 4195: 8.47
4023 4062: 9.2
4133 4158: 8.75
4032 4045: 9.31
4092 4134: 7.59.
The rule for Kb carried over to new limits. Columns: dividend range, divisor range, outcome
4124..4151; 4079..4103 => 1.23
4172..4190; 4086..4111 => 1.34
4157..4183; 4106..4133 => 1.10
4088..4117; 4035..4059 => 0.77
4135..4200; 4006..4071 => 1.04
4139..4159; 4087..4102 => 1.30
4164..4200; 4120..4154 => 1.03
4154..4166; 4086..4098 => 1.20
